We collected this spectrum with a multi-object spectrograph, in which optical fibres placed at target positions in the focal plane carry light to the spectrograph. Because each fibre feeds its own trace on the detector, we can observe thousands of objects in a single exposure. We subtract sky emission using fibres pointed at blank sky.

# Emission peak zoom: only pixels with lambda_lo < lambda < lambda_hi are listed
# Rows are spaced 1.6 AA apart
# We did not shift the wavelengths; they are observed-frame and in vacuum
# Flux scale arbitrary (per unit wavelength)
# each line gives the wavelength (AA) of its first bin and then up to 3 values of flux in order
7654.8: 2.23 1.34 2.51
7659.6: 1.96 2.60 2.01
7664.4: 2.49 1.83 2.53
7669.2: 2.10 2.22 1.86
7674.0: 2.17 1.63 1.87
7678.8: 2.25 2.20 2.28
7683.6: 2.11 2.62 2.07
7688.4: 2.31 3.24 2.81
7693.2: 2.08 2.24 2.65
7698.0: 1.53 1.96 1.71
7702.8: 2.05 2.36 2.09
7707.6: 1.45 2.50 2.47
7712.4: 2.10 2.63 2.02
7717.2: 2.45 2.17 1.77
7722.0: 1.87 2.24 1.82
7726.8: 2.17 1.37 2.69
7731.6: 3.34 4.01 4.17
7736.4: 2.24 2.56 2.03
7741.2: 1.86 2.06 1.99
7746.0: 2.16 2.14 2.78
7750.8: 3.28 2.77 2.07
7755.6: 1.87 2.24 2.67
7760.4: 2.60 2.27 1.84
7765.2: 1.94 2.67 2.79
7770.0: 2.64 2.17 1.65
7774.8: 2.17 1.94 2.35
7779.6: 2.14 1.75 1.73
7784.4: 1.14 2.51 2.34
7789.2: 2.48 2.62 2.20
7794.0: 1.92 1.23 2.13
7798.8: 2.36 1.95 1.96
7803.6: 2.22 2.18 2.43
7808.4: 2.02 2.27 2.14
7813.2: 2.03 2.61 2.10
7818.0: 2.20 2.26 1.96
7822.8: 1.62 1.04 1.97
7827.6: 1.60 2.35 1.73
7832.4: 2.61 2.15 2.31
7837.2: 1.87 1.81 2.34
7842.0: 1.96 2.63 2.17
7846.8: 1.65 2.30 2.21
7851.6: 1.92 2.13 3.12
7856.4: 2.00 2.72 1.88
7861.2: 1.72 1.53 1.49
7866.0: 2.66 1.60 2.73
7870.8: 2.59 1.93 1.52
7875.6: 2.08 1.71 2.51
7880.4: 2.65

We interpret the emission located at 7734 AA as [S II] 6716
